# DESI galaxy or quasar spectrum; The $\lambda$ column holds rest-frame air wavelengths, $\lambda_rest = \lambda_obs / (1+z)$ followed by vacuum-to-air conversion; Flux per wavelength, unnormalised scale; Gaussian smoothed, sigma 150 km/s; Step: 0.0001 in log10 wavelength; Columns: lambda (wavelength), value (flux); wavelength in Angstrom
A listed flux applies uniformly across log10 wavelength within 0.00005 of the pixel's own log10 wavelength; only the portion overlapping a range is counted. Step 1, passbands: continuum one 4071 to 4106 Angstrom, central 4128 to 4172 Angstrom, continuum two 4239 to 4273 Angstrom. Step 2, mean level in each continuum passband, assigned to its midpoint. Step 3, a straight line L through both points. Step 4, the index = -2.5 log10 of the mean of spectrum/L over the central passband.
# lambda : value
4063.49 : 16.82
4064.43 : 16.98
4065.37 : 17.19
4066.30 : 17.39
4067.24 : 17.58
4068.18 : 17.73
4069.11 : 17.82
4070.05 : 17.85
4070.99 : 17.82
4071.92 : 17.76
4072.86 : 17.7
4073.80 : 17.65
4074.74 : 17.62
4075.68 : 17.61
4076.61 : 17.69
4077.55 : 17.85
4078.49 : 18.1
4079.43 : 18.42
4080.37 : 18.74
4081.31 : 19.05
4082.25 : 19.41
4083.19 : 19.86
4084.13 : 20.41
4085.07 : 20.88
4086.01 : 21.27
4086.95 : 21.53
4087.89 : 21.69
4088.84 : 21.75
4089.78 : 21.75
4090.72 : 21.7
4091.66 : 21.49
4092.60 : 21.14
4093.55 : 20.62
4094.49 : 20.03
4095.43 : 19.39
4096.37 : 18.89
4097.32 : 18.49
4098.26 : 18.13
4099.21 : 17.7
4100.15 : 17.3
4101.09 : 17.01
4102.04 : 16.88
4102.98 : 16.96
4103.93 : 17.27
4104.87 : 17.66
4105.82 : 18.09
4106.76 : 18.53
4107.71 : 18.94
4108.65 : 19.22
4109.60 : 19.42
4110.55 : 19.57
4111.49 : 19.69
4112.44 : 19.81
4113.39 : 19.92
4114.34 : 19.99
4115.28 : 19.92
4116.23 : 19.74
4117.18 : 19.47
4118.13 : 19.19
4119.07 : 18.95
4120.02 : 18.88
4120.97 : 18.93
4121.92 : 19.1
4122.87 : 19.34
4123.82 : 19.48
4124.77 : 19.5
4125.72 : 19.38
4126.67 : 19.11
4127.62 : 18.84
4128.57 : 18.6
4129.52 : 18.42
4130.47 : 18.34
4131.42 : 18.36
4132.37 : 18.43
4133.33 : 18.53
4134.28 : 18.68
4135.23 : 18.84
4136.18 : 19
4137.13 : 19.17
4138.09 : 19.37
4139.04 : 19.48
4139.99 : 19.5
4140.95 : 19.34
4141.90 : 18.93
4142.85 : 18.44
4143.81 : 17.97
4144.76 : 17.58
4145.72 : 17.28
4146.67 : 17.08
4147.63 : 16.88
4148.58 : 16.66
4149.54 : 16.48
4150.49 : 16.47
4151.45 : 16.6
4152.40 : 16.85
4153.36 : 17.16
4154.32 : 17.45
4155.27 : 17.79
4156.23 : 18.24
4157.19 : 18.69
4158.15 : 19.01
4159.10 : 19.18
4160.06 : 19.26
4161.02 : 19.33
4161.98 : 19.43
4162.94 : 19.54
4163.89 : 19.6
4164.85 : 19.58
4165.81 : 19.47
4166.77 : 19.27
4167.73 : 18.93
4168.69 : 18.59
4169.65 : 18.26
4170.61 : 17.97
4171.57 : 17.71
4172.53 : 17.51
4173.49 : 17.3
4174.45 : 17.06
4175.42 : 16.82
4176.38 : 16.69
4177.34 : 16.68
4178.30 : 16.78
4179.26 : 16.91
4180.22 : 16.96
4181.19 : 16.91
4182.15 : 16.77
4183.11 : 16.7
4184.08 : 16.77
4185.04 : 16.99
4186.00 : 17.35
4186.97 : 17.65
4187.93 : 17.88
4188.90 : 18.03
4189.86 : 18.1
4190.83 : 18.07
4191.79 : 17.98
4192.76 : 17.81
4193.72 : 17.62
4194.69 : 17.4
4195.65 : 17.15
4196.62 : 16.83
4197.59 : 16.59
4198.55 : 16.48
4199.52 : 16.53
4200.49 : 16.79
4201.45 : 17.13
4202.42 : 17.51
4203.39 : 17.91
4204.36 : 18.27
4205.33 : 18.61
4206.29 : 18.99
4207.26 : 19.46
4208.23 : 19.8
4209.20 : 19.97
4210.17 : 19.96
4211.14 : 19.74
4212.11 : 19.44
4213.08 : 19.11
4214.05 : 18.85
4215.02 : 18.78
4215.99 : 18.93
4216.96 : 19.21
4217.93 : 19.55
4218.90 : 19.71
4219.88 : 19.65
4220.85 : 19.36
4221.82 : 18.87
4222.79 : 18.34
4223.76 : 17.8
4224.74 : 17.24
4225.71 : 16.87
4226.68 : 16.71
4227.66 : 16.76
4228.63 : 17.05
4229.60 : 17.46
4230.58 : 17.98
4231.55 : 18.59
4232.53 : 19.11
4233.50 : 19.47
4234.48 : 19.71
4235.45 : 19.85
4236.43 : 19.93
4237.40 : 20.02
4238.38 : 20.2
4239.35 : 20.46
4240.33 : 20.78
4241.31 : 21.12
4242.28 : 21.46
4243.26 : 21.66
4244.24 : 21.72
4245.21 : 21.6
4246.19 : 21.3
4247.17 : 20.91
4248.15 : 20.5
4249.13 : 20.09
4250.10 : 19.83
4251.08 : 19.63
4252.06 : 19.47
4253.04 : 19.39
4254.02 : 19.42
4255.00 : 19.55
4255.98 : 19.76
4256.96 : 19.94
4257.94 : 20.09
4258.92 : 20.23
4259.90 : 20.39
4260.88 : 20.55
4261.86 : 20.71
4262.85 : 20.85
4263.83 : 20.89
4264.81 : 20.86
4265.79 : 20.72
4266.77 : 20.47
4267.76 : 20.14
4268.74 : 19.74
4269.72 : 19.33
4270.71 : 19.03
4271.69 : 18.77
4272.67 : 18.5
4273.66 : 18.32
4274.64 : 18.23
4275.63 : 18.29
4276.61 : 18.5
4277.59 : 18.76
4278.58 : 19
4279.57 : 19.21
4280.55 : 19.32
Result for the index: 0.06 mag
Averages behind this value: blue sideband 19.1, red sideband 20.3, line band 18.4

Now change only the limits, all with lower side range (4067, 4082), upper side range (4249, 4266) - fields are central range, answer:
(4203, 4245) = 0.030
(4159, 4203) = 0.088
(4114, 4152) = 0.003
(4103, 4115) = -0.033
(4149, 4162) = 0.059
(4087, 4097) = -0.148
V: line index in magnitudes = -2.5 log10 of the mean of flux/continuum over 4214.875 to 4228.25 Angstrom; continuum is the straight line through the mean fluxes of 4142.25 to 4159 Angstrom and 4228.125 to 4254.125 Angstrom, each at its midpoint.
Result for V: 0.06 mag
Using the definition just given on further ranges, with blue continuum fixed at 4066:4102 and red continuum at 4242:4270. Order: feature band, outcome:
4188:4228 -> 0.10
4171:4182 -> 0.16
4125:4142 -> 0.03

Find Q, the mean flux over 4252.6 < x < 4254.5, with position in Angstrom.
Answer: 19.4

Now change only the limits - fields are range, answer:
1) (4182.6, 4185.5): 16.8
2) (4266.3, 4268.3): 20.2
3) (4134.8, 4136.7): 19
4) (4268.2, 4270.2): 19.6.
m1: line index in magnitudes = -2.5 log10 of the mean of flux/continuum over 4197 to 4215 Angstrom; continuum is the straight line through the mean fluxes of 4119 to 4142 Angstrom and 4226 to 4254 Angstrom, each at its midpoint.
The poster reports 0.06 mag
